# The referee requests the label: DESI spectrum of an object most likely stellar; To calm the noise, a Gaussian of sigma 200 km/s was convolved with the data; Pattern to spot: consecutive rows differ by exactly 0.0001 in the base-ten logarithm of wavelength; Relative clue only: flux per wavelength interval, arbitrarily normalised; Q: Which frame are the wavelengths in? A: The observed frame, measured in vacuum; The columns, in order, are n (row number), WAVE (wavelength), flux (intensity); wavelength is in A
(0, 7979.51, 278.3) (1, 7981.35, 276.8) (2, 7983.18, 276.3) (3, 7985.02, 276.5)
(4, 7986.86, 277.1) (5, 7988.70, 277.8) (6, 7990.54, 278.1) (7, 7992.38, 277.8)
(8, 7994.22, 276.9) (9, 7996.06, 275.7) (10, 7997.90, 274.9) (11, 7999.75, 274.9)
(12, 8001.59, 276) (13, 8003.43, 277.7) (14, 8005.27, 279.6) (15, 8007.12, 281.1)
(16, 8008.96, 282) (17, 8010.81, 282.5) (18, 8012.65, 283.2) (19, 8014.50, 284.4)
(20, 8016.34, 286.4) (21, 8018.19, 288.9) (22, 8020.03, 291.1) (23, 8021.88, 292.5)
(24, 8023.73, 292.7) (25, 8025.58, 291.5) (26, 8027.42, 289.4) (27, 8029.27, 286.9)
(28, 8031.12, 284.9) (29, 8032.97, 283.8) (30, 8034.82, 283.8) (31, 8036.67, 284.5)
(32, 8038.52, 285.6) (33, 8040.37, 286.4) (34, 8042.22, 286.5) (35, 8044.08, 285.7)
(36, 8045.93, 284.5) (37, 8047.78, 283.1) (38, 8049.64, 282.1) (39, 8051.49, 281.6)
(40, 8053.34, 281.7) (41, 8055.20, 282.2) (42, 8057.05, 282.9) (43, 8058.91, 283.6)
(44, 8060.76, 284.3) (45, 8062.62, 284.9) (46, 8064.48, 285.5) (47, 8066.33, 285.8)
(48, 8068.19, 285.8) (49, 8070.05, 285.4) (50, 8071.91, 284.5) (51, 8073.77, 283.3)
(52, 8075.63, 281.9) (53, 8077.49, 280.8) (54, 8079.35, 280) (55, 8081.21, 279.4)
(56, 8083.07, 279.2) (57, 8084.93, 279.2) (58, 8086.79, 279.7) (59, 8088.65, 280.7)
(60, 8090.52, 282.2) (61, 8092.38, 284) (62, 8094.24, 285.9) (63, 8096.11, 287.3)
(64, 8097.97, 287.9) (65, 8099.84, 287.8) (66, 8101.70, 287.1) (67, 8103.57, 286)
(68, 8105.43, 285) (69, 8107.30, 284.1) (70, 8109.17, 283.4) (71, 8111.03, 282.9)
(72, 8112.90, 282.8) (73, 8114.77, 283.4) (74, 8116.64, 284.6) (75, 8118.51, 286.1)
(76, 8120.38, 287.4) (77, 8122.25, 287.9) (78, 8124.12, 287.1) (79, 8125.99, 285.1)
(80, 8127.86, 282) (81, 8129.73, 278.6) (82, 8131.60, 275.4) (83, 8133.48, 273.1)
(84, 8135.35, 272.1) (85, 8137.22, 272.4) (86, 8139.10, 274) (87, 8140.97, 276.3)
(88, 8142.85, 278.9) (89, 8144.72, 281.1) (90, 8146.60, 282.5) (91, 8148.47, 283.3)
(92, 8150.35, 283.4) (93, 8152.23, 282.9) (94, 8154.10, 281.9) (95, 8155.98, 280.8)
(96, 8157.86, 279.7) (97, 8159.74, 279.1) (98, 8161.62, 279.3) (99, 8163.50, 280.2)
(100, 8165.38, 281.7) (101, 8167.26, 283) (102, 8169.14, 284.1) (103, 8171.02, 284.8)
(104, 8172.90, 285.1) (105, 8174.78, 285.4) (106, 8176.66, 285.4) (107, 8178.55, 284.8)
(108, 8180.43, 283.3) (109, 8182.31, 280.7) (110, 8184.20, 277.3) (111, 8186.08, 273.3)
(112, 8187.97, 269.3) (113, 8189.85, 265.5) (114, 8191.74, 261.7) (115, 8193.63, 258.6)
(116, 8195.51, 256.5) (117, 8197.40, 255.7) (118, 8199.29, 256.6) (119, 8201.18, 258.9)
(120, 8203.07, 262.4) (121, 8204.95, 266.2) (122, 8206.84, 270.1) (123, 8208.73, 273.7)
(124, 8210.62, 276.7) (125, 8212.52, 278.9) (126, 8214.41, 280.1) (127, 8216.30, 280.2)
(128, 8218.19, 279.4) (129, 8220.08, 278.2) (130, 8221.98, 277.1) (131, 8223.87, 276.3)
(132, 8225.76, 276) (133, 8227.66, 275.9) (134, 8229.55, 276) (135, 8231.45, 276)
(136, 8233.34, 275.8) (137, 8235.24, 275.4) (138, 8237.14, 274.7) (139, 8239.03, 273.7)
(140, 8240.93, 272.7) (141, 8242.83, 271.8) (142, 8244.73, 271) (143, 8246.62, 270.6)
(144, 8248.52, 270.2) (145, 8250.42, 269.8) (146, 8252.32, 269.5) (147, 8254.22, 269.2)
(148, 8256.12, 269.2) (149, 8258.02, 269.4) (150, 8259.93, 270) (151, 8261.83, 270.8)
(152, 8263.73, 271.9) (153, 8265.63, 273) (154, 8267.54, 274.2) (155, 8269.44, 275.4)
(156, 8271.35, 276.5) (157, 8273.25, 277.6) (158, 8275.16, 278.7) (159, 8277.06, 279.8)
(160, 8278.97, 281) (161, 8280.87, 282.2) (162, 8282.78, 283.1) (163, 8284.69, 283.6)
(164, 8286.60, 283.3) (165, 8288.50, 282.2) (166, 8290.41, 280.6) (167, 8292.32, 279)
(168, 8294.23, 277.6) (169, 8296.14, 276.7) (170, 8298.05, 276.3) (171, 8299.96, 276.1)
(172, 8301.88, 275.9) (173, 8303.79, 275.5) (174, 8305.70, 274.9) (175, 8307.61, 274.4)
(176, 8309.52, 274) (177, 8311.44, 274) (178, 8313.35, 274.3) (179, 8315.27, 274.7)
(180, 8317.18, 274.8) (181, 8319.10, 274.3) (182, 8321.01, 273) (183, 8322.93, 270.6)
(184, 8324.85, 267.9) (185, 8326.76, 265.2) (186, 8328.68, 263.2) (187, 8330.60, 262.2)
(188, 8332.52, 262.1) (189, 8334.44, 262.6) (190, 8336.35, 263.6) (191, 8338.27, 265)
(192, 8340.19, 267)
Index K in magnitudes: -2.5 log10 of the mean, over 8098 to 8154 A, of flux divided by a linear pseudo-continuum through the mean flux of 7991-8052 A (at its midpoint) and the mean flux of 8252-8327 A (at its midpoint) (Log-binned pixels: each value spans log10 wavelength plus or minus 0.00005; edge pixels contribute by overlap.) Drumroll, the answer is -0.01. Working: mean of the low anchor 284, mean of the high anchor 275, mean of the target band 282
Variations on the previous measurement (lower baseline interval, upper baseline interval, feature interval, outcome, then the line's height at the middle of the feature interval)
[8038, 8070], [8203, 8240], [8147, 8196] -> -0.001 mag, 278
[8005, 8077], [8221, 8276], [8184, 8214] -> 0.039 mag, 276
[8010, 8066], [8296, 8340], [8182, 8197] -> 0.043 mag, 278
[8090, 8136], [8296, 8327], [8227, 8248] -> 0.014 mag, 277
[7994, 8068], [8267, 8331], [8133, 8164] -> 0.005 mag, 280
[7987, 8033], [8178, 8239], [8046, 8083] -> -0.012 mag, 280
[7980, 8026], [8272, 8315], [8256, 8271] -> 0.026 mag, 278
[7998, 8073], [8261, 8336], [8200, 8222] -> 0.019 mag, 278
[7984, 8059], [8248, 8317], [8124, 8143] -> 0.010 mag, 280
